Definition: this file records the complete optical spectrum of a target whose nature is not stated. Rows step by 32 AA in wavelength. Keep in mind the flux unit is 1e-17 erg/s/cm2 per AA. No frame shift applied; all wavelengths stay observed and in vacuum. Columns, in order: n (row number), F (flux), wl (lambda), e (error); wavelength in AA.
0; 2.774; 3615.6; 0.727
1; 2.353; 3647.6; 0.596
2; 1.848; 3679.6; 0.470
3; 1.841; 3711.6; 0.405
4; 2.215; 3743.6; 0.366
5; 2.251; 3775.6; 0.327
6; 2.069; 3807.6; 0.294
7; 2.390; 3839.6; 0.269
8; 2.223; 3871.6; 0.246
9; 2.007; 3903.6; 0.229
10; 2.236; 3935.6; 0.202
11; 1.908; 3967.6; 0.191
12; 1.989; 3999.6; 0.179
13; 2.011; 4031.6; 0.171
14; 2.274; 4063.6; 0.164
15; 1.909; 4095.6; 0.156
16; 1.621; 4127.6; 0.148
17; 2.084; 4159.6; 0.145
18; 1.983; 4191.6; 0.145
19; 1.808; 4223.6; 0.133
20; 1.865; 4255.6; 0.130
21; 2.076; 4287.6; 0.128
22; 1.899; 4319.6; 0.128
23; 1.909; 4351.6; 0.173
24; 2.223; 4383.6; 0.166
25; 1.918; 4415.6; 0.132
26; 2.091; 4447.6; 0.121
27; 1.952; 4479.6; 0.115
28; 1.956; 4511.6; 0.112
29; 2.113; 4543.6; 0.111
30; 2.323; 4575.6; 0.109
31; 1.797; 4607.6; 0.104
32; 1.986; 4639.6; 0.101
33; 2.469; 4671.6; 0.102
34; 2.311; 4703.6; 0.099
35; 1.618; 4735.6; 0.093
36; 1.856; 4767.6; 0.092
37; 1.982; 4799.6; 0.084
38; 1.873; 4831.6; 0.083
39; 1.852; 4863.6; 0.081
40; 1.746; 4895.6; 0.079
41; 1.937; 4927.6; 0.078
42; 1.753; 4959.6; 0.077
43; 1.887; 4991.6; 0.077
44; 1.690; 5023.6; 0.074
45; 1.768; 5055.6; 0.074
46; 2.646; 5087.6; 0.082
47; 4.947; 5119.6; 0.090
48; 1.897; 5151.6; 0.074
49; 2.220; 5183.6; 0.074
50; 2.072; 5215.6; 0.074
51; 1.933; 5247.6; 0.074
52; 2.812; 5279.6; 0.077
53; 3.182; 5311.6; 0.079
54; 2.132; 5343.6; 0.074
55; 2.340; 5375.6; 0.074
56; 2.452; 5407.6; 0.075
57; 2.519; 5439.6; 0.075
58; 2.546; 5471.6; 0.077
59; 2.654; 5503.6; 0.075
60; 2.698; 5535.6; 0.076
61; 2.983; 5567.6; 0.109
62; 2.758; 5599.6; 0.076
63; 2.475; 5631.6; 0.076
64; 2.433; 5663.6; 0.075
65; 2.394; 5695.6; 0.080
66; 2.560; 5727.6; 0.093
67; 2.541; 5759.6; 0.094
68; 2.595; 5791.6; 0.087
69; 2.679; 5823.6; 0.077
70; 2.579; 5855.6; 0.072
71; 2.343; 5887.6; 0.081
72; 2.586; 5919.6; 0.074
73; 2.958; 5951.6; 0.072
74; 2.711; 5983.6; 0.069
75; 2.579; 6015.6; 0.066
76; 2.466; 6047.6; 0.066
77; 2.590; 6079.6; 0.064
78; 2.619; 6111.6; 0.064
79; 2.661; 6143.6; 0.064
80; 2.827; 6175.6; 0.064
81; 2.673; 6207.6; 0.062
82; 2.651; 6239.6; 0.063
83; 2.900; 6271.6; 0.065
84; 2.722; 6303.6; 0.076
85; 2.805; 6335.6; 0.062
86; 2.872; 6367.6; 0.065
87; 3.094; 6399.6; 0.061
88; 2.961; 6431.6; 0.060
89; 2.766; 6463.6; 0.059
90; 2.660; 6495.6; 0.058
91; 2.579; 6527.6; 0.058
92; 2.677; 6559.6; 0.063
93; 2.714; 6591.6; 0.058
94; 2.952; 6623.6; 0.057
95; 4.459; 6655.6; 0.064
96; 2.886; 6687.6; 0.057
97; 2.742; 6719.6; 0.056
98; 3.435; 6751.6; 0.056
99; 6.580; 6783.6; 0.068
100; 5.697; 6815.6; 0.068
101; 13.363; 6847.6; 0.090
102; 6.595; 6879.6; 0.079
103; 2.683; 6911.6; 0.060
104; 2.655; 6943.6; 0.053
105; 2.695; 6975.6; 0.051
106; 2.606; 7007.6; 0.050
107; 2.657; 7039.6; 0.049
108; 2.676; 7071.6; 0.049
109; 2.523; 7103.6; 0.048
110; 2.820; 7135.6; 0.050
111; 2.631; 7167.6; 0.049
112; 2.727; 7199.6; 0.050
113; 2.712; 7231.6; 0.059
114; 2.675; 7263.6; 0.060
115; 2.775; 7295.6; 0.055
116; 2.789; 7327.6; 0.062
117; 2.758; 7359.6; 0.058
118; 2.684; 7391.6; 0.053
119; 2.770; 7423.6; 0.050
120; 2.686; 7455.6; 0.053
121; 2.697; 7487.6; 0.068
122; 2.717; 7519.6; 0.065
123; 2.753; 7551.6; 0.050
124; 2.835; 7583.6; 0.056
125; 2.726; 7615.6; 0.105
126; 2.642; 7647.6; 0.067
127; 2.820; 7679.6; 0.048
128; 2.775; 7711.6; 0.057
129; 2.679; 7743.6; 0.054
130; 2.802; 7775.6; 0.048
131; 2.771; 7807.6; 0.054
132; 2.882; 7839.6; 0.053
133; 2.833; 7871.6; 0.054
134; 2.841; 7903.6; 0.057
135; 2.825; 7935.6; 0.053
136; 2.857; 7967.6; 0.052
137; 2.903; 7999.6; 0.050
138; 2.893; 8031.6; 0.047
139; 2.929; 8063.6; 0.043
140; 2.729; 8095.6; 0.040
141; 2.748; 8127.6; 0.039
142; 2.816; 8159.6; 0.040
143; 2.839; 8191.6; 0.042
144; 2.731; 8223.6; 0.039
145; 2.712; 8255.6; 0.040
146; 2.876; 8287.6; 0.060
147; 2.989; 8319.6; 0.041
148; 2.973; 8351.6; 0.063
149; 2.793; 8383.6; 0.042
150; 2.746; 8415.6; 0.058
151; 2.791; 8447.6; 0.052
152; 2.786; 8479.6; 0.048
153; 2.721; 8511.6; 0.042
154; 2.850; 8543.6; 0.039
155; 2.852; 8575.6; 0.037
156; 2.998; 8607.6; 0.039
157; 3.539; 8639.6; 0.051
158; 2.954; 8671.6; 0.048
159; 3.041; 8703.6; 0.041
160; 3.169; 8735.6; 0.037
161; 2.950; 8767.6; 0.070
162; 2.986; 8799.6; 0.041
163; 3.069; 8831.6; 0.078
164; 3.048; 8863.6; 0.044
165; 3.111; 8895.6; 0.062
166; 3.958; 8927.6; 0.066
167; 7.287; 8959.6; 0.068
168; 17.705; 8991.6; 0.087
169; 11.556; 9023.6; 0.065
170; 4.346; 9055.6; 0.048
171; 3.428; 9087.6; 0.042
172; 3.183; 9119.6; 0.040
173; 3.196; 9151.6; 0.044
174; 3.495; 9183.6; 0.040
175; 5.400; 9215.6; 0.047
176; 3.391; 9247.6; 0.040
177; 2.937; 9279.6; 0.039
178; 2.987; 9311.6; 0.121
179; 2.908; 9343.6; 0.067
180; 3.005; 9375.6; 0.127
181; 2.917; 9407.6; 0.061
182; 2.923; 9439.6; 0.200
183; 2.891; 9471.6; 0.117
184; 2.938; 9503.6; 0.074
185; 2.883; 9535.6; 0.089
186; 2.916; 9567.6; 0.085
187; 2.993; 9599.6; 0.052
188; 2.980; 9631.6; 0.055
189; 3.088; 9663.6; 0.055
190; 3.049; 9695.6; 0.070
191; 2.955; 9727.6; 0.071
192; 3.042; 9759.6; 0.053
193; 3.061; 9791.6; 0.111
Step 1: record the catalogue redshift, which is 0.370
